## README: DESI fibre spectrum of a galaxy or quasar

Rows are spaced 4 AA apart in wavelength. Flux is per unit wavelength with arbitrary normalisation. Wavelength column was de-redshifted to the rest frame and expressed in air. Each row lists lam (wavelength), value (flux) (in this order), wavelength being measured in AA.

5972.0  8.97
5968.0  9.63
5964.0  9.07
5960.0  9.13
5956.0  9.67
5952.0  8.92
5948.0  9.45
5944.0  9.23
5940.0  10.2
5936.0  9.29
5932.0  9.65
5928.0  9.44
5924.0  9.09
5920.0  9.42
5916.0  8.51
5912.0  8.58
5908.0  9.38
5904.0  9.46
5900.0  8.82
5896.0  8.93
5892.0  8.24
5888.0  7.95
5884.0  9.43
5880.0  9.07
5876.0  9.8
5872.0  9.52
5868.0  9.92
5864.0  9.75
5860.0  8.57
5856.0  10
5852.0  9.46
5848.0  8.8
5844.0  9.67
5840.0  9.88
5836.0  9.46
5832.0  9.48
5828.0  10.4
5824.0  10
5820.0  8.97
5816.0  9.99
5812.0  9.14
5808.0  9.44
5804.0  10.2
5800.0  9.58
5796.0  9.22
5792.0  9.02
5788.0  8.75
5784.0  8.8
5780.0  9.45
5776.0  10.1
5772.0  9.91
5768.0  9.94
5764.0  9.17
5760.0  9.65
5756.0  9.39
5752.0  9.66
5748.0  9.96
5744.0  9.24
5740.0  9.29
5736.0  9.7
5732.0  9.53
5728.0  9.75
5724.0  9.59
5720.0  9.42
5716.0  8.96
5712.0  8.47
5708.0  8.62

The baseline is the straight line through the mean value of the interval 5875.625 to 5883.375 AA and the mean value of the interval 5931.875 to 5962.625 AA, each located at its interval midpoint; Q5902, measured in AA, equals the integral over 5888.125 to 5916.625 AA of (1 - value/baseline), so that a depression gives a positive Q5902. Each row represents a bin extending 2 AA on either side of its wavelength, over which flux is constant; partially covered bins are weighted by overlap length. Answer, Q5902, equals 1.75 AA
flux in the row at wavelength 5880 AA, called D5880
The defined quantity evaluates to 9.07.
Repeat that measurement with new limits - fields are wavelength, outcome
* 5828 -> 10.4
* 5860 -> 8.57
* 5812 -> 9.14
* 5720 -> 9.42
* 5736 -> 9.7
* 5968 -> 9.63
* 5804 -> 10.2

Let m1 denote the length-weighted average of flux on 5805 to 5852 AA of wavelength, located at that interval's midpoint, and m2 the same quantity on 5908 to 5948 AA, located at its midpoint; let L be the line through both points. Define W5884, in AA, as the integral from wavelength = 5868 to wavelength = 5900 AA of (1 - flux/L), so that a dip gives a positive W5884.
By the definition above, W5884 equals 1.3 AA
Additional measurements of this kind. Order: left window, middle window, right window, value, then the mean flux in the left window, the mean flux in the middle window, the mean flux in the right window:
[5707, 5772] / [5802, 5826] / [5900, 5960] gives -0.7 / 9.42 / 9.62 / 9.28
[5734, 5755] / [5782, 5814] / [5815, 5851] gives 1.1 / 9.56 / 9.27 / 9.61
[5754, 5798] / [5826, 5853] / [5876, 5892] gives -1.5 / 9.4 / 9.6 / 8.87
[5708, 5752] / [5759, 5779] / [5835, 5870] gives -0.7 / 9.37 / 9.74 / 9.5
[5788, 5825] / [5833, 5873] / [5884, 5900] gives -2.4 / 9.45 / 9.5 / 8.56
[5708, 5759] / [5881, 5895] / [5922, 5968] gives 1.2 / 9.39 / 8.61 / 9.39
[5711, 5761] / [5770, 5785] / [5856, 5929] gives -0.4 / 9.45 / 9.62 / 9.12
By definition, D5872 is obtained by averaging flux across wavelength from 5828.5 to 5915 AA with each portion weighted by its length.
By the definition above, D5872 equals 9.26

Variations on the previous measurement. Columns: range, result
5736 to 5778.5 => 9.63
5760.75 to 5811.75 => 9.46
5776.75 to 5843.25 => 9.5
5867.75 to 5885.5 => 9.51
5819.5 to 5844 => 9.74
